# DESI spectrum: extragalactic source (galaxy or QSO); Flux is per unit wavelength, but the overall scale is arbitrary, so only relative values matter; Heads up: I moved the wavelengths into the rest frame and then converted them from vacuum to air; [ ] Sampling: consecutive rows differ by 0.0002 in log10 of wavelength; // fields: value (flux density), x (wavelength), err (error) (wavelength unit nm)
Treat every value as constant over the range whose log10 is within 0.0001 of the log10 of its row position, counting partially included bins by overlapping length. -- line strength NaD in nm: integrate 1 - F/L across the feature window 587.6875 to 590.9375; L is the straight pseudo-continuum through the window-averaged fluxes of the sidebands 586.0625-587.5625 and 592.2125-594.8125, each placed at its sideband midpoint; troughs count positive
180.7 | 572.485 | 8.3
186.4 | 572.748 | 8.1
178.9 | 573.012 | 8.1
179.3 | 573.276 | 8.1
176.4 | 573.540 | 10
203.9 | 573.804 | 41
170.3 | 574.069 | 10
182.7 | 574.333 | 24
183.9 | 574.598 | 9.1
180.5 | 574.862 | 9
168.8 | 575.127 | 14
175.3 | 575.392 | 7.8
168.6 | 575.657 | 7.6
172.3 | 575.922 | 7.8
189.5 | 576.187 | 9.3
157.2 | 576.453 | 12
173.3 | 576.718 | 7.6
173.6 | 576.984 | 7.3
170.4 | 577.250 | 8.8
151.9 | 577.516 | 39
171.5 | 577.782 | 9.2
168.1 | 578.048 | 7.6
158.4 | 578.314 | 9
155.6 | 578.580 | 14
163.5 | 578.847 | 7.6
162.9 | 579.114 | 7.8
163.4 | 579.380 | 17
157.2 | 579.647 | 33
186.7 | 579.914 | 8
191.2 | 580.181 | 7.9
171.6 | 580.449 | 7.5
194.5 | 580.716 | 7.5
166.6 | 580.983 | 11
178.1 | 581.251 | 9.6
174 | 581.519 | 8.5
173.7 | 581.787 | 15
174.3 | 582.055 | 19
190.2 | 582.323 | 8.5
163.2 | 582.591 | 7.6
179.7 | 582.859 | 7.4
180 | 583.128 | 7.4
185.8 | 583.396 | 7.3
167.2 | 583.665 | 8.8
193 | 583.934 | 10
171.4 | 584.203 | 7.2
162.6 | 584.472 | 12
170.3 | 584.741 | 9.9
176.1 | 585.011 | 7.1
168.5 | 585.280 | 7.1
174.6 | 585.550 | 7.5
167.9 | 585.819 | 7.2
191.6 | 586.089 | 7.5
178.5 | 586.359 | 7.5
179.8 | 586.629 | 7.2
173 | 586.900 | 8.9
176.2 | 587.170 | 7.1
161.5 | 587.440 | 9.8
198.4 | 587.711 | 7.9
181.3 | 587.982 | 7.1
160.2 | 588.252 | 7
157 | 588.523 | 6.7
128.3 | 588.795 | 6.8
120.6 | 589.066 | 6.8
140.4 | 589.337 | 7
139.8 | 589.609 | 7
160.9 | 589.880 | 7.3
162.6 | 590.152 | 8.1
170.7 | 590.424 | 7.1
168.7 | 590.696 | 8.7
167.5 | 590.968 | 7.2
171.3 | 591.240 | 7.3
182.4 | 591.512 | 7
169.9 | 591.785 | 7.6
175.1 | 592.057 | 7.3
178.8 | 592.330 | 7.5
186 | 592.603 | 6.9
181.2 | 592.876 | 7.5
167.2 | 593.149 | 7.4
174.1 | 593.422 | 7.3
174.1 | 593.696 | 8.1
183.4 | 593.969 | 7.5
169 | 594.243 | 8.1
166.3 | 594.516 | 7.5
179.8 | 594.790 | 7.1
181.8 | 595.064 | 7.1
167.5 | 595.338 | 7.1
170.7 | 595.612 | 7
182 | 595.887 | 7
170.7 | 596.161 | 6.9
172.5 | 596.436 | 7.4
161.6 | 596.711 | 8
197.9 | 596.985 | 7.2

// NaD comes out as 0.36 nm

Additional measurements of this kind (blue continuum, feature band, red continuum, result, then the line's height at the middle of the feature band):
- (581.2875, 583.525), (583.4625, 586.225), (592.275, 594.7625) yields 0.04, 177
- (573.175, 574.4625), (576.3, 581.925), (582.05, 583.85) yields 0.31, 180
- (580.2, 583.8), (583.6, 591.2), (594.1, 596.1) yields 0.39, 176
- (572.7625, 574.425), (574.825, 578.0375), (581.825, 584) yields 0.18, 181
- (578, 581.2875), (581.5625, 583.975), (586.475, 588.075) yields -0.06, 174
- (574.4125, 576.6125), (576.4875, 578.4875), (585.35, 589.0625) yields 0.09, 174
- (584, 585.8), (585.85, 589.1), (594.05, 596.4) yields 0.06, 172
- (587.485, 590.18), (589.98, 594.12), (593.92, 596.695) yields -0.25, 164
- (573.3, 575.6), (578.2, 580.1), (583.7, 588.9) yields 0.13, 177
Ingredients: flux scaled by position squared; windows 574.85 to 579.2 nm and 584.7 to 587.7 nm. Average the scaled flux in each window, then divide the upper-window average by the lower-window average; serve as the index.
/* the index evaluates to 1.08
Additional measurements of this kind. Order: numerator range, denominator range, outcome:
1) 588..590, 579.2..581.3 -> 0.86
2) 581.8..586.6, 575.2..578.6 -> 1.07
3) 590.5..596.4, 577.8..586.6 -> 1.04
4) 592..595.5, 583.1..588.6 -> 1.03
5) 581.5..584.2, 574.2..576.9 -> 1.04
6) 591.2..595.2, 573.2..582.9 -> 1.07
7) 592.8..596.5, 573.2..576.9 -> 1.05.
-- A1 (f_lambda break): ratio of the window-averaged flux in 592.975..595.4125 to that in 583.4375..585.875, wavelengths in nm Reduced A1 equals 1.01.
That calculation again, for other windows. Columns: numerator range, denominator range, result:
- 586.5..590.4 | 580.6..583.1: 0.90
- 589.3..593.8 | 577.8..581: 1.00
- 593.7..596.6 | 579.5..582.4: 0.98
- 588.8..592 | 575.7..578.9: 0.95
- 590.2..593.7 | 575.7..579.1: 1.04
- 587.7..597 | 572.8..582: 0.97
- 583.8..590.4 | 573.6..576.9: 0.94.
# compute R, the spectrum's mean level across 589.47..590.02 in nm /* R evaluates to 150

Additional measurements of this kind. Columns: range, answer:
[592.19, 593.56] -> 177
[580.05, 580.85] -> 186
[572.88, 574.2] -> 182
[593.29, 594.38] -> 175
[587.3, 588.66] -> 172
